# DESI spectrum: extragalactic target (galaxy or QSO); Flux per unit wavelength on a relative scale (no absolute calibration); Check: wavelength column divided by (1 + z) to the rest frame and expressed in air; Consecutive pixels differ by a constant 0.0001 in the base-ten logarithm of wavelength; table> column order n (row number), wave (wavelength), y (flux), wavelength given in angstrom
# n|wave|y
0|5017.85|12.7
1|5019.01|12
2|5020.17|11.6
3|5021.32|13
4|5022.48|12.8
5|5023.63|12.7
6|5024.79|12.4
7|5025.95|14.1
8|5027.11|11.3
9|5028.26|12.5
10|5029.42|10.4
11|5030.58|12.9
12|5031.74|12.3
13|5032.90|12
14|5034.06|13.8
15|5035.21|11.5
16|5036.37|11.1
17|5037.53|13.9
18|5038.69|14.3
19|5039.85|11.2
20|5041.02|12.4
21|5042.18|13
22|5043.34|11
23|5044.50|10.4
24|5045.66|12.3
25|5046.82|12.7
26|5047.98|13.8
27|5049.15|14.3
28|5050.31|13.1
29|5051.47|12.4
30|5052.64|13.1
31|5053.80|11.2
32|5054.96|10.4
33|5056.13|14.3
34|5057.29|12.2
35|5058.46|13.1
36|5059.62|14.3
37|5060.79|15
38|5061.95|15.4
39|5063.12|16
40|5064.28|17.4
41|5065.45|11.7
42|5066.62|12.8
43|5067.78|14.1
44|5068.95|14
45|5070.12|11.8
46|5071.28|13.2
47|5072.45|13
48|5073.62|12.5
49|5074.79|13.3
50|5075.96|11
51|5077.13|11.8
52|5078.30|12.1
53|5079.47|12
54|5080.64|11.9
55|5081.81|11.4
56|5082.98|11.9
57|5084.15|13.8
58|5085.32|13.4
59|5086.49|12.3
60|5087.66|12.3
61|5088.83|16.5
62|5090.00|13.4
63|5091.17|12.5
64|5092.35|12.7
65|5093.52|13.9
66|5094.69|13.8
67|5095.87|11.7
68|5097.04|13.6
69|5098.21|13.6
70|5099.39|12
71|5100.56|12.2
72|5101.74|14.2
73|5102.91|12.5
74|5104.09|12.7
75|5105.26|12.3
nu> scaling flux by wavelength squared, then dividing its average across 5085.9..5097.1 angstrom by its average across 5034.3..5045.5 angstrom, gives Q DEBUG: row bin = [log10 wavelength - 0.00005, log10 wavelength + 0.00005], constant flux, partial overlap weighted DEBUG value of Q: 1.11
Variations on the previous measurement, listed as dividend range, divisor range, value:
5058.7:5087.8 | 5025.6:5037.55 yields 1.09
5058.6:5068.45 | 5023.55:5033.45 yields 1.20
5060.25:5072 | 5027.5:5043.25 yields 1.16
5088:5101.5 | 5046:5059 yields 1.06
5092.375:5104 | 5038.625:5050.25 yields 1.07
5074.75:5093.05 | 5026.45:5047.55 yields 1.06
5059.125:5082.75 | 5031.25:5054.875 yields 1.07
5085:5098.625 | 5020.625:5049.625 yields 1.09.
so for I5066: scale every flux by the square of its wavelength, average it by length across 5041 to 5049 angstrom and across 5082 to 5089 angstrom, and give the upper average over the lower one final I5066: 1.08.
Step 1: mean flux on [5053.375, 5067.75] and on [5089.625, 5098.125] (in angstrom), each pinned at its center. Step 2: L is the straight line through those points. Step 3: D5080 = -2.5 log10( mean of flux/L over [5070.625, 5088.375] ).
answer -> 0.079 mag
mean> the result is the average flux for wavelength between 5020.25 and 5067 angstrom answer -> 12.9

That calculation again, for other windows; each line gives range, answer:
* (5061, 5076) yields 13.7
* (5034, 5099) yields 12.9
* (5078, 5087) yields 12.4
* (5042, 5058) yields 12.4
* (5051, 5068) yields 13.6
